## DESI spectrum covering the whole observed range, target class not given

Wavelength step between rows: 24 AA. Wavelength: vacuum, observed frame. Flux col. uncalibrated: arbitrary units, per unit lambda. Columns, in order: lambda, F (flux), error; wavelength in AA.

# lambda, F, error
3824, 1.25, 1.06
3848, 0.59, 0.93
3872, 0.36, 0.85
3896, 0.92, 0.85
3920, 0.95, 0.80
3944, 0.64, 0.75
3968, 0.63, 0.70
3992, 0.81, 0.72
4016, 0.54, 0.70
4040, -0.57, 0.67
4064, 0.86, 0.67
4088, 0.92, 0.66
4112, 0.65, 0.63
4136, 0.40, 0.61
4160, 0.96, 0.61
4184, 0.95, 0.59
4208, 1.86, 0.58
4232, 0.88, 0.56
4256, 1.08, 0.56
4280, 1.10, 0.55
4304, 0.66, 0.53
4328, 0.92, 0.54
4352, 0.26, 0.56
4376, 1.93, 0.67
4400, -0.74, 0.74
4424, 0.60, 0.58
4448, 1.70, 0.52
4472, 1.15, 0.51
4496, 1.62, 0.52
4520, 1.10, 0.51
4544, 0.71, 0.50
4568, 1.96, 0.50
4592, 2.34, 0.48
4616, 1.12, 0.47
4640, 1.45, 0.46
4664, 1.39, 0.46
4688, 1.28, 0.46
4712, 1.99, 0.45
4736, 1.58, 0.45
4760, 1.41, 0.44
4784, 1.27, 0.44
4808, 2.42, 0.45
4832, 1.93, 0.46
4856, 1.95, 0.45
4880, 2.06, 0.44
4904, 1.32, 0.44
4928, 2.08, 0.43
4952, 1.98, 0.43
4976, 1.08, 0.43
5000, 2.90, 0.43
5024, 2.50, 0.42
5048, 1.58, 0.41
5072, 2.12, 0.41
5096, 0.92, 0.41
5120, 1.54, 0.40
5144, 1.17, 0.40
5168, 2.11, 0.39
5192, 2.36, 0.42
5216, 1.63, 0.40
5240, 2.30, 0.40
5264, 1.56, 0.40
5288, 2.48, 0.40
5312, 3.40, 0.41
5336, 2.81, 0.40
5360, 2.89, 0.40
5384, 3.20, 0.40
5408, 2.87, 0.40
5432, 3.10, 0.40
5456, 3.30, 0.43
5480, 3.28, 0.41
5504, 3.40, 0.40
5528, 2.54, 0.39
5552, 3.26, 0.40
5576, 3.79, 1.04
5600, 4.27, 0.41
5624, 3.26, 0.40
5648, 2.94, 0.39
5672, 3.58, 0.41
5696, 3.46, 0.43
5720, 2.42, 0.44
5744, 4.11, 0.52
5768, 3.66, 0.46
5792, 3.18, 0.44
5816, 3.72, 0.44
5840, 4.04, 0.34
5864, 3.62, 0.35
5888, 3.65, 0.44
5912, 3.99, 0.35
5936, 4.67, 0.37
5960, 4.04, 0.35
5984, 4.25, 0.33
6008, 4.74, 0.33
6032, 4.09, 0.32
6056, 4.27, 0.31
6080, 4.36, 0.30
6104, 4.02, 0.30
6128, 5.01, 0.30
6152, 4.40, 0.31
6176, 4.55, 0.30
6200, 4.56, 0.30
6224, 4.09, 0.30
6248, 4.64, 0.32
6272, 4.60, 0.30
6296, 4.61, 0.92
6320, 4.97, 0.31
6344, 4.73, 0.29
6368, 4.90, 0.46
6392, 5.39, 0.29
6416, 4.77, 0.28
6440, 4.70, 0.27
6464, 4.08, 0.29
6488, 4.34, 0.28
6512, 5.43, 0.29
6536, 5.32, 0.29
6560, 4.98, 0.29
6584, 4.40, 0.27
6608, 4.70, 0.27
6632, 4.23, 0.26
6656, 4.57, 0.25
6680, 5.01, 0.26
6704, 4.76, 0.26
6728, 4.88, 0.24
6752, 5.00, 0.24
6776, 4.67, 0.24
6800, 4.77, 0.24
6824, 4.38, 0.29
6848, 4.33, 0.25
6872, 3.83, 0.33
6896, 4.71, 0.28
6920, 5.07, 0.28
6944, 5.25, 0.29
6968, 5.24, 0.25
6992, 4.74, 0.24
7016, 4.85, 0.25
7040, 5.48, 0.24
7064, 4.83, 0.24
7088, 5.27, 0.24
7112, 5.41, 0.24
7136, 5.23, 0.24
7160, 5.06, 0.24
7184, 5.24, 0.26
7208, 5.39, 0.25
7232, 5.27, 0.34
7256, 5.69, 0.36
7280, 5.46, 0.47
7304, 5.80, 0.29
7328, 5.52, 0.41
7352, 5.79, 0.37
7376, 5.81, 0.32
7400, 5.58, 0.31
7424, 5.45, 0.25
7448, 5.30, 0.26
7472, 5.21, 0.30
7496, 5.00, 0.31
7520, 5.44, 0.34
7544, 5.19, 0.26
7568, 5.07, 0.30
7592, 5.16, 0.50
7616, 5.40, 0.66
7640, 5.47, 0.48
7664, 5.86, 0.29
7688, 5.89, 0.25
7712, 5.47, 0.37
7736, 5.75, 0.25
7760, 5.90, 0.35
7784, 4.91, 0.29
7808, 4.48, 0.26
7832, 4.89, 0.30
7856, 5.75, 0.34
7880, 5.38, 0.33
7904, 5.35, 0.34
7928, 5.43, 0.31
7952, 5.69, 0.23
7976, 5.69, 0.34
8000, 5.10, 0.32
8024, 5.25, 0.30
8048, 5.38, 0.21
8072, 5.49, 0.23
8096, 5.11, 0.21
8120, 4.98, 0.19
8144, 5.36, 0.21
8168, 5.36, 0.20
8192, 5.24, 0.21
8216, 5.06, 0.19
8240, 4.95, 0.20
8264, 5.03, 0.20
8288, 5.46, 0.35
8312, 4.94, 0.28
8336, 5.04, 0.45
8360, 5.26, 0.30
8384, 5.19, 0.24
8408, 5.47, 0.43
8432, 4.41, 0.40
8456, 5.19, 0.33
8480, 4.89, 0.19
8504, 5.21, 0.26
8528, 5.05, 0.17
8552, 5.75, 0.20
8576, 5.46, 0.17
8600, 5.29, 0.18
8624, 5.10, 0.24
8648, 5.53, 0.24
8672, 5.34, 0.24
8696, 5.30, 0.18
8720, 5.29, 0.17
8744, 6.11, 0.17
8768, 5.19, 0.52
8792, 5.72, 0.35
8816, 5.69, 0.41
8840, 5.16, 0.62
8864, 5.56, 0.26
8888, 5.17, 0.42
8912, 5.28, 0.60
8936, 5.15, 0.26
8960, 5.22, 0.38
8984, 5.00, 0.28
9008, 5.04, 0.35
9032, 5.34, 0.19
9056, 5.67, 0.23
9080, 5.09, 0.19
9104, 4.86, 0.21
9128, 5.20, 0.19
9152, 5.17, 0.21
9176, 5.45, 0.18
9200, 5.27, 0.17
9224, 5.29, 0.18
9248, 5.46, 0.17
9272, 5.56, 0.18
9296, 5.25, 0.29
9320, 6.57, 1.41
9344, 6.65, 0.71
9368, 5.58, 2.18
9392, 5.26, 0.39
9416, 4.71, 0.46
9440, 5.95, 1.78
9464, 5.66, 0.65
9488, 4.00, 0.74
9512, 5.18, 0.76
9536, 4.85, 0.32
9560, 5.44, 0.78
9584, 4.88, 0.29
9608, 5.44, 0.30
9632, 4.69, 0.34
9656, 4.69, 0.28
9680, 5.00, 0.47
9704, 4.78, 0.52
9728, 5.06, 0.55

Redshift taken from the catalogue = 0.33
